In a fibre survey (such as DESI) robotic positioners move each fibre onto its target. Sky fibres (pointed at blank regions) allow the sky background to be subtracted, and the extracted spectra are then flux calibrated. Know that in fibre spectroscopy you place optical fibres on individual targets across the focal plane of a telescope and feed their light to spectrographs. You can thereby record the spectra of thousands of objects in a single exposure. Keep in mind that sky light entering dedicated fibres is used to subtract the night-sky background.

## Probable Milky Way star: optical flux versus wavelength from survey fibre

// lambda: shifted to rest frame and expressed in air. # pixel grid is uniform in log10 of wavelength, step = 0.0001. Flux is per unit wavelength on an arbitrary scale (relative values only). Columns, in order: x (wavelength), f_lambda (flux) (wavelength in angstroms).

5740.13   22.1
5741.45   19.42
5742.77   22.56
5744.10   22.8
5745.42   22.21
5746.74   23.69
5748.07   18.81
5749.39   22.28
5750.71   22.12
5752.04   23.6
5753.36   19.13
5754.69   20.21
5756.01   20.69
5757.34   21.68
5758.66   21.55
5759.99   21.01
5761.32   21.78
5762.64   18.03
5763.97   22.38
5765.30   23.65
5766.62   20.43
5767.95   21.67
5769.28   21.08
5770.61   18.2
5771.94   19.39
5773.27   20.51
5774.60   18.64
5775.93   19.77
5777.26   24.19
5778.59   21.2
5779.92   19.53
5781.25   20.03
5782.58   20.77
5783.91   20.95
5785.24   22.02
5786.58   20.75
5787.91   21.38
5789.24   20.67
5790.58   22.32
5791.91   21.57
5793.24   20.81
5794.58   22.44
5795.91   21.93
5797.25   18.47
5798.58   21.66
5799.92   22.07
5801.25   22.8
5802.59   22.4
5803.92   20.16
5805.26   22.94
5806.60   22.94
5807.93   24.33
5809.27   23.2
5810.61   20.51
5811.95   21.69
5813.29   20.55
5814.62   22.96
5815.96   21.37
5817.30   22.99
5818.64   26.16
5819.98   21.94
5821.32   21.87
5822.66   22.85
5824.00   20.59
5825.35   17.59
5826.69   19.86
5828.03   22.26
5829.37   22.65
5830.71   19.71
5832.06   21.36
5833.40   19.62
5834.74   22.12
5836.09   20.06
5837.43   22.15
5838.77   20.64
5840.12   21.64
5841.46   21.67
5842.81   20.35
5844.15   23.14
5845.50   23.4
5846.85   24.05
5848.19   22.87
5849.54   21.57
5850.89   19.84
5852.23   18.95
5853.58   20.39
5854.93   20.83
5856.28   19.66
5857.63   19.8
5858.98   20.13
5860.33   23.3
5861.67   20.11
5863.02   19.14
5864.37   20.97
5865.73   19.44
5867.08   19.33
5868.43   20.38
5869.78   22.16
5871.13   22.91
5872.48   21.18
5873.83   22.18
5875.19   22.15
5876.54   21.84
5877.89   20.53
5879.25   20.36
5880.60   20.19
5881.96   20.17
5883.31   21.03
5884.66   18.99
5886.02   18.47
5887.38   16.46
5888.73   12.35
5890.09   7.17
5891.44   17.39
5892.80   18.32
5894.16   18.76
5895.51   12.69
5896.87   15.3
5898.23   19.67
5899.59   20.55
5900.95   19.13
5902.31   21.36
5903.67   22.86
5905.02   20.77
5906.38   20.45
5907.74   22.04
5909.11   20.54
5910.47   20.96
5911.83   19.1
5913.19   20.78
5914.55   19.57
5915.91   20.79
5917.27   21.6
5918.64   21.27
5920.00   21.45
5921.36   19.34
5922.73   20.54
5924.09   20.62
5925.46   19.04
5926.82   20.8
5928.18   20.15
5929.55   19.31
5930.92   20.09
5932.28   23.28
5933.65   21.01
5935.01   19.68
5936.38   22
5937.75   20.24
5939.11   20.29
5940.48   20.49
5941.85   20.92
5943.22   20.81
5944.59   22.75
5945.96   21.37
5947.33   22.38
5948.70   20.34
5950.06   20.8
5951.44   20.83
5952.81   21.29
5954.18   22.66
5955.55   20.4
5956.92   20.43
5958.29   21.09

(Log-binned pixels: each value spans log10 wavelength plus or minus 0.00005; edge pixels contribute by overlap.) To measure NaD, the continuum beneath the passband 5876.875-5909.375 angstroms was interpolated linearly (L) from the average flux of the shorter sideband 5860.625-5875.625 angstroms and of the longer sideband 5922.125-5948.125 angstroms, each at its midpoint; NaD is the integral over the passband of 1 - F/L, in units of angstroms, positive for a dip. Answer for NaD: 3.6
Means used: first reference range 20.9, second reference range 20.8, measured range 18.6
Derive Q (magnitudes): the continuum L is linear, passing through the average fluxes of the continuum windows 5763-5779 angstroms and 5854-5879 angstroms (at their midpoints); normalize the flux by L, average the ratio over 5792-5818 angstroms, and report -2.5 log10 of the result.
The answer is -0.05 mag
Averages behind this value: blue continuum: 20.9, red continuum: 20.9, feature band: 21.9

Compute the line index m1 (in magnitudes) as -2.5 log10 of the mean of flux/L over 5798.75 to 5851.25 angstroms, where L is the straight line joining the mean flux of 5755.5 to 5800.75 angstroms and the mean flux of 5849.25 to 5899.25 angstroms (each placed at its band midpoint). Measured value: -0.09 mag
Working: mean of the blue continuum 21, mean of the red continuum 19.3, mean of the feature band 21.8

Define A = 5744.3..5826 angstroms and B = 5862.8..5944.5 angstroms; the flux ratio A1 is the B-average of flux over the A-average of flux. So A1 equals 0.93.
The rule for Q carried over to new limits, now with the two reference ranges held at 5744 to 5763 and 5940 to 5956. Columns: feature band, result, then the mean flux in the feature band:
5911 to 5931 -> 0.051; 20.3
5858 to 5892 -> 0.093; 19.5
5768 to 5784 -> 0.049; 20.4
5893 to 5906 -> 0.122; 19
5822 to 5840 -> 0.021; 20.9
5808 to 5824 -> -0.053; 22.4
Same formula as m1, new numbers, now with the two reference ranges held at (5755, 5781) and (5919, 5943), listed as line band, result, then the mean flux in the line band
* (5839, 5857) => -0.04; 21.4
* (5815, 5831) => -0.05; 21.7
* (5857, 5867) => 0.02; 20.3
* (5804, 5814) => -0.07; 22.2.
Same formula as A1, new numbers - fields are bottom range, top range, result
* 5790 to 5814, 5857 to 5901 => 0.88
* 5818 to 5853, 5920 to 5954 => 0.97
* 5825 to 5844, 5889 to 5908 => 0.86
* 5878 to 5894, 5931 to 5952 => 1.21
